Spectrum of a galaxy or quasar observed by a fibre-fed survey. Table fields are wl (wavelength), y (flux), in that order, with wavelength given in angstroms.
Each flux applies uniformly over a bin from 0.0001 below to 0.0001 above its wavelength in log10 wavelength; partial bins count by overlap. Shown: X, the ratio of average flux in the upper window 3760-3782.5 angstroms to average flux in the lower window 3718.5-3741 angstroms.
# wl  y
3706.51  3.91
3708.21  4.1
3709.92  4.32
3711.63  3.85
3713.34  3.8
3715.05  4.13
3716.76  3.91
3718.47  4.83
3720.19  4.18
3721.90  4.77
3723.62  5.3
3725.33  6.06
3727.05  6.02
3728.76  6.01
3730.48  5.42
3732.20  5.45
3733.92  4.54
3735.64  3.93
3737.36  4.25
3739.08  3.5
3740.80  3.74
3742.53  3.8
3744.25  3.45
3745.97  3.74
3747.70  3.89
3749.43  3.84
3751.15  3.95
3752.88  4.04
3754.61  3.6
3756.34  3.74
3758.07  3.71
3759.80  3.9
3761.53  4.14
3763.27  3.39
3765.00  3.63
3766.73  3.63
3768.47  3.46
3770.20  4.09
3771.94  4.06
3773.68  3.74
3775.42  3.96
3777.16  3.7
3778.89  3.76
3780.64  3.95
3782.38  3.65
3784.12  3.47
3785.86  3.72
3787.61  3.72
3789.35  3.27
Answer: 0.77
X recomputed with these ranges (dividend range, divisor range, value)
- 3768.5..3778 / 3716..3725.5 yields 0.81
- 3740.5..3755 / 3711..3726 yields 0.84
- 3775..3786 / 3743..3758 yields 0.99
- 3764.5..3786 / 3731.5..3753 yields 0.94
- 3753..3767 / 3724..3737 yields 0.70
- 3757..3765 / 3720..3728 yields 0.70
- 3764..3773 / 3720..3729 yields 0.69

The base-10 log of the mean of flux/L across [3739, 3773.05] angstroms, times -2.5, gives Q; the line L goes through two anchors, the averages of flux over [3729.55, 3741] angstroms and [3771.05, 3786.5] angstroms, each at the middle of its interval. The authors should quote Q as 0.10 mag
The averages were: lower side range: 4.45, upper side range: 3.78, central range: 3.77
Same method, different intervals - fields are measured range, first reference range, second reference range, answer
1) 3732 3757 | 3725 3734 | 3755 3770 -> 0.207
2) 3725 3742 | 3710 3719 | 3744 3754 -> -0.216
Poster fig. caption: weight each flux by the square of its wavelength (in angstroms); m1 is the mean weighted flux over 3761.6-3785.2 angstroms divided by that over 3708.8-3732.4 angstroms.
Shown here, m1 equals 0.8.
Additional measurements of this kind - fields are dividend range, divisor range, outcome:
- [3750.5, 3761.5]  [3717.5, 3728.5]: 0.75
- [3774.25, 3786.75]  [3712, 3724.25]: 0.88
